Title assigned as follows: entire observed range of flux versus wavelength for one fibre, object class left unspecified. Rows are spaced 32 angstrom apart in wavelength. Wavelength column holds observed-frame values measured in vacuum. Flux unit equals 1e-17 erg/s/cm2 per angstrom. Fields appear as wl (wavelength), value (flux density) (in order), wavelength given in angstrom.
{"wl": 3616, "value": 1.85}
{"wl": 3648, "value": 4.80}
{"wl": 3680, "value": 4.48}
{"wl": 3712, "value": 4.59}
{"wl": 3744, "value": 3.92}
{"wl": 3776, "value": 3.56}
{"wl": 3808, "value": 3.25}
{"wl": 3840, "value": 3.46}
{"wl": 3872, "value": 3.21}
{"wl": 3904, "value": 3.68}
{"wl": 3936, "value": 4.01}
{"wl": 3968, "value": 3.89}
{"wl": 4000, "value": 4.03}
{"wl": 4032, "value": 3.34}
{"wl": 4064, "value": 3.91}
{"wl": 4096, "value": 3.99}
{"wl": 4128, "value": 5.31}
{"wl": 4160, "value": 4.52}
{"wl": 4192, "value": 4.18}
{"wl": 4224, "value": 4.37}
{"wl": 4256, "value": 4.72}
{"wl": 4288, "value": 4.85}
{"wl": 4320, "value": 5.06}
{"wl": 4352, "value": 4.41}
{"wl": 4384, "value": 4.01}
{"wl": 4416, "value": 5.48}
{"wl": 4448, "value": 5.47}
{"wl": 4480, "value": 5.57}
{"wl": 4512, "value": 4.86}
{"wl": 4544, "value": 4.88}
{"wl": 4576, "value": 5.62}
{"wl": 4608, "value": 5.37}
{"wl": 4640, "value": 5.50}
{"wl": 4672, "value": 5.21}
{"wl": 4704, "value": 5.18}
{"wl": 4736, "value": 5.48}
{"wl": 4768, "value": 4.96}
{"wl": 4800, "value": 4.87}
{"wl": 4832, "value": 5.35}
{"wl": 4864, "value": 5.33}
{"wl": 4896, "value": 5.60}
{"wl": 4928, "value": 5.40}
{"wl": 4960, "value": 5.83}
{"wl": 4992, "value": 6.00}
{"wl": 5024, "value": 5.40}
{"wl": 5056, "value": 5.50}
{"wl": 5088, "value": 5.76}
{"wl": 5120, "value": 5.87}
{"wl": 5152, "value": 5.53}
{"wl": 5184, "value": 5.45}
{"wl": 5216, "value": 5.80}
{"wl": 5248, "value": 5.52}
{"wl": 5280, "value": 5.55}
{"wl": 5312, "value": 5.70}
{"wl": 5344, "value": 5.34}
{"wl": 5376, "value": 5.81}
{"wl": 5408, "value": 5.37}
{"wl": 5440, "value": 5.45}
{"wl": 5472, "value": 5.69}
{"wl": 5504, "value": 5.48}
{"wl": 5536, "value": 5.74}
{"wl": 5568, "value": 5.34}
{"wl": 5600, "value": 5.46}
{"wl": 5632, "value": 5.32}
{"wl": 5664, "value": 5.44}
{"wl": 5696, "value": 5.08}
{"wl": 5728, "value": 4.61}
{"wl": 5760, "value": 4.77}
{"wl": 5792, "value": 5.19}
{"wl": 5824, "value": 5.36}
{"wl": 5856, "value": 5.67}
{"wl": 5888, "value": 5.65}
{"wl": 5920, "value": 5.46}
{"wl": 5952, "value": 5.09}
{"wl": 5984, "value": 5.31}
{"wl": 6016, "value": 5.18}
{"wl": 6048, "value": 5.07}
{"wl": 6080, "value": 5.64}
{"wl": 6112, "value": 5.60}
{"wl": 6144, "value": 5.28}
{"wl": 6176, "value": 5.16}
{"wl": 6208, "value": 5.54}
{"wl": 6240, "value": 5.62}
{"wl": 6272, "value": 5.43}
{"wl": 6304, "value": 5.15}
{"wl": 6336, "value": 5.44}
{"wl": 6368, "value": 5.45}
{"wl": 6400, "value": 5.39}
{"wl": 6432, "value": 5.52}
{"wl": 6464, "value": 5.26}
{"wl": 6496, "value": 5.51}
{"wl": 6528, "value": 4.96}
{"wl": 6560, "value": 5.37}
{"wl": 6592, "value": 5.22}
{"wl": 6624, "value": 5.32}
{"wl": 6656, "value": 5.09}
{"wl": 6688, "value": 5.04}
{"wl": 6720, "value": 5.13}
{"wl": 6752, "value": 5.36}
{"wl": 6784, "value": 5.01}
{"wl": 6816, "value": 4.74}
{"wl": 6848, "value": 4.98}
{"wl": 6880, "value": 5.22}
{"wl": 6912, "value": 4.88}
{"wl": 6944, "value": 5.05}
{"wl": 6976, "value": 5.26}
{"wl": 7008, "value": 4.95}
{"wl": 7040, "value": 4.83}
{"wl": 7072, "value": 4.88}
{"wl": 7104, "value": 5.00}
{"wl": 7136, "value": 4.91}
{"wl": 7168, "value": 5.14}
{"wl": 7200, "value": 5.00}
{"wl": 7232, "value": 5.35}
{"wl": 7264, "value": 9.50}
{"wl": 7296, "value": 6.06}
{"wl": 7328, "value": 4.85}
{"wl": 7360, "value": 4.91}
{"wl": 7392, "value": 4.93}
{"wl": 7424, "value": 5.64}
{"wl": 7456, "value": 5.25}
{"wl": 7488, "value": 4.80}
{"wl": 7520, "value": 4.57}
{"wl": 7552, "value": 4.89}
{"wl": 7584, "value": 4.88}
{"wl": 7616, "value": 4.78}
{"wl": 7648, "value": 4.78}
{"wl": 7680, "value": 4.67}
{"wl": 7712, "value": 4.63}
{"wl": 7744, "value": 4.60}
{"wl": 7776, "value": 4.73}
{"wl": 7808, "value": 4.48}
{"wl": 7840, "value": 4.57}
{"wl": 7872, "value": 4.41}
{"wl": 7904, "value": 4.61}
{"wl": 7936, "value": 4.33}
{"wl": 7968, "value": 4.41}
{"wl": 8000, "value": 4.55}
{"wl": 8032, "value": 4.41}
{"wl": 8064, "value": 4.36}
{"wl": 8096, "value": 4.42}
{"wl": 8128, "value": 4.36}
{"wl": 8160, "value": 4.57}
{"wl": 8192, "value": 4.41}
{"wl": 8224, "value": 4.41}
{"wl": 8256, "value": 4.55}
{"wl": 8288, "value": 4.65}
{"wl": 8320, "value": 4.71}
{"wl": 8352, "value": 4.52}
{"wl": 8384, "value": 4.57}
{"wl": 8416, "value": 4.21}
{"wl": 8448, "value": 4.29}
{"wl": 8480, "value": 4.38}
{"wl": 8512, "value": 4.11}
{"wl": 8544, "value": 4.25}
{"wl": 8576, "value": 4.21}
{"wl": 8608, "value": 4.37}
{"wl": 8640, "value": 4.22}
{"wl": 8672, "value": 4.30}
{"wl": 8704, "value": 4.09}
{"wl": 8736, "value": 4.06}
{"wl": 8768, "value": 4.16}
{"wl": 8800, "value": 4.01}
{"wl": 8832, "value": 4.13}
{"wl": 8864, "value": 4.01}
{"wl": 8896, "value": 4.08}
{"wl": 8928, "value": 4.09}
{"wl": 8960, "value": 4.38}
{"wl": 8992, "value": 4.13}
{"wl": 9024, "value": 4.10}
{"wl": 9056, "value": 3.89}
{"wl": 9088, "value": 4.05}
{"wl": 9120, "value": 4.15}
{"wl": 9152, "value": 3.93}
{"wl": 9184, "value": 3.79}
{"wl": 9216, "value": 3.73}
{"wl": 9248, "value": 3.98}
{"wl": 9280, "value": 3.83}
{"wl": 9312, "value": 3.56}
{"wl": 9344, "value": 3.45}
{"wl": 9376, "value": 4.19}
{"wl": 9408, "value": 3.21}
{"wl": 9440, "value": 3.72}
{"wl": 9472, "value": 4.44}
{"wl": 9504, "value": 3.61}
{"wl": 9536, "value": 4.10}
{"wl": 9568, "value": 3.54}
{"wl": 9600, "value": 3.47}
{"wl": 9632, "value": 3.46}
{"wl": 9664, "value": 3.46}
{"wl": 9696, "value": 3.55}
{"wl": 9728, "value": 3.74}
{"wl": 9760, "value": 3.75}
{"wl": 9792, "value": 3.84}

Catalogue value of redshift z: 0.106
